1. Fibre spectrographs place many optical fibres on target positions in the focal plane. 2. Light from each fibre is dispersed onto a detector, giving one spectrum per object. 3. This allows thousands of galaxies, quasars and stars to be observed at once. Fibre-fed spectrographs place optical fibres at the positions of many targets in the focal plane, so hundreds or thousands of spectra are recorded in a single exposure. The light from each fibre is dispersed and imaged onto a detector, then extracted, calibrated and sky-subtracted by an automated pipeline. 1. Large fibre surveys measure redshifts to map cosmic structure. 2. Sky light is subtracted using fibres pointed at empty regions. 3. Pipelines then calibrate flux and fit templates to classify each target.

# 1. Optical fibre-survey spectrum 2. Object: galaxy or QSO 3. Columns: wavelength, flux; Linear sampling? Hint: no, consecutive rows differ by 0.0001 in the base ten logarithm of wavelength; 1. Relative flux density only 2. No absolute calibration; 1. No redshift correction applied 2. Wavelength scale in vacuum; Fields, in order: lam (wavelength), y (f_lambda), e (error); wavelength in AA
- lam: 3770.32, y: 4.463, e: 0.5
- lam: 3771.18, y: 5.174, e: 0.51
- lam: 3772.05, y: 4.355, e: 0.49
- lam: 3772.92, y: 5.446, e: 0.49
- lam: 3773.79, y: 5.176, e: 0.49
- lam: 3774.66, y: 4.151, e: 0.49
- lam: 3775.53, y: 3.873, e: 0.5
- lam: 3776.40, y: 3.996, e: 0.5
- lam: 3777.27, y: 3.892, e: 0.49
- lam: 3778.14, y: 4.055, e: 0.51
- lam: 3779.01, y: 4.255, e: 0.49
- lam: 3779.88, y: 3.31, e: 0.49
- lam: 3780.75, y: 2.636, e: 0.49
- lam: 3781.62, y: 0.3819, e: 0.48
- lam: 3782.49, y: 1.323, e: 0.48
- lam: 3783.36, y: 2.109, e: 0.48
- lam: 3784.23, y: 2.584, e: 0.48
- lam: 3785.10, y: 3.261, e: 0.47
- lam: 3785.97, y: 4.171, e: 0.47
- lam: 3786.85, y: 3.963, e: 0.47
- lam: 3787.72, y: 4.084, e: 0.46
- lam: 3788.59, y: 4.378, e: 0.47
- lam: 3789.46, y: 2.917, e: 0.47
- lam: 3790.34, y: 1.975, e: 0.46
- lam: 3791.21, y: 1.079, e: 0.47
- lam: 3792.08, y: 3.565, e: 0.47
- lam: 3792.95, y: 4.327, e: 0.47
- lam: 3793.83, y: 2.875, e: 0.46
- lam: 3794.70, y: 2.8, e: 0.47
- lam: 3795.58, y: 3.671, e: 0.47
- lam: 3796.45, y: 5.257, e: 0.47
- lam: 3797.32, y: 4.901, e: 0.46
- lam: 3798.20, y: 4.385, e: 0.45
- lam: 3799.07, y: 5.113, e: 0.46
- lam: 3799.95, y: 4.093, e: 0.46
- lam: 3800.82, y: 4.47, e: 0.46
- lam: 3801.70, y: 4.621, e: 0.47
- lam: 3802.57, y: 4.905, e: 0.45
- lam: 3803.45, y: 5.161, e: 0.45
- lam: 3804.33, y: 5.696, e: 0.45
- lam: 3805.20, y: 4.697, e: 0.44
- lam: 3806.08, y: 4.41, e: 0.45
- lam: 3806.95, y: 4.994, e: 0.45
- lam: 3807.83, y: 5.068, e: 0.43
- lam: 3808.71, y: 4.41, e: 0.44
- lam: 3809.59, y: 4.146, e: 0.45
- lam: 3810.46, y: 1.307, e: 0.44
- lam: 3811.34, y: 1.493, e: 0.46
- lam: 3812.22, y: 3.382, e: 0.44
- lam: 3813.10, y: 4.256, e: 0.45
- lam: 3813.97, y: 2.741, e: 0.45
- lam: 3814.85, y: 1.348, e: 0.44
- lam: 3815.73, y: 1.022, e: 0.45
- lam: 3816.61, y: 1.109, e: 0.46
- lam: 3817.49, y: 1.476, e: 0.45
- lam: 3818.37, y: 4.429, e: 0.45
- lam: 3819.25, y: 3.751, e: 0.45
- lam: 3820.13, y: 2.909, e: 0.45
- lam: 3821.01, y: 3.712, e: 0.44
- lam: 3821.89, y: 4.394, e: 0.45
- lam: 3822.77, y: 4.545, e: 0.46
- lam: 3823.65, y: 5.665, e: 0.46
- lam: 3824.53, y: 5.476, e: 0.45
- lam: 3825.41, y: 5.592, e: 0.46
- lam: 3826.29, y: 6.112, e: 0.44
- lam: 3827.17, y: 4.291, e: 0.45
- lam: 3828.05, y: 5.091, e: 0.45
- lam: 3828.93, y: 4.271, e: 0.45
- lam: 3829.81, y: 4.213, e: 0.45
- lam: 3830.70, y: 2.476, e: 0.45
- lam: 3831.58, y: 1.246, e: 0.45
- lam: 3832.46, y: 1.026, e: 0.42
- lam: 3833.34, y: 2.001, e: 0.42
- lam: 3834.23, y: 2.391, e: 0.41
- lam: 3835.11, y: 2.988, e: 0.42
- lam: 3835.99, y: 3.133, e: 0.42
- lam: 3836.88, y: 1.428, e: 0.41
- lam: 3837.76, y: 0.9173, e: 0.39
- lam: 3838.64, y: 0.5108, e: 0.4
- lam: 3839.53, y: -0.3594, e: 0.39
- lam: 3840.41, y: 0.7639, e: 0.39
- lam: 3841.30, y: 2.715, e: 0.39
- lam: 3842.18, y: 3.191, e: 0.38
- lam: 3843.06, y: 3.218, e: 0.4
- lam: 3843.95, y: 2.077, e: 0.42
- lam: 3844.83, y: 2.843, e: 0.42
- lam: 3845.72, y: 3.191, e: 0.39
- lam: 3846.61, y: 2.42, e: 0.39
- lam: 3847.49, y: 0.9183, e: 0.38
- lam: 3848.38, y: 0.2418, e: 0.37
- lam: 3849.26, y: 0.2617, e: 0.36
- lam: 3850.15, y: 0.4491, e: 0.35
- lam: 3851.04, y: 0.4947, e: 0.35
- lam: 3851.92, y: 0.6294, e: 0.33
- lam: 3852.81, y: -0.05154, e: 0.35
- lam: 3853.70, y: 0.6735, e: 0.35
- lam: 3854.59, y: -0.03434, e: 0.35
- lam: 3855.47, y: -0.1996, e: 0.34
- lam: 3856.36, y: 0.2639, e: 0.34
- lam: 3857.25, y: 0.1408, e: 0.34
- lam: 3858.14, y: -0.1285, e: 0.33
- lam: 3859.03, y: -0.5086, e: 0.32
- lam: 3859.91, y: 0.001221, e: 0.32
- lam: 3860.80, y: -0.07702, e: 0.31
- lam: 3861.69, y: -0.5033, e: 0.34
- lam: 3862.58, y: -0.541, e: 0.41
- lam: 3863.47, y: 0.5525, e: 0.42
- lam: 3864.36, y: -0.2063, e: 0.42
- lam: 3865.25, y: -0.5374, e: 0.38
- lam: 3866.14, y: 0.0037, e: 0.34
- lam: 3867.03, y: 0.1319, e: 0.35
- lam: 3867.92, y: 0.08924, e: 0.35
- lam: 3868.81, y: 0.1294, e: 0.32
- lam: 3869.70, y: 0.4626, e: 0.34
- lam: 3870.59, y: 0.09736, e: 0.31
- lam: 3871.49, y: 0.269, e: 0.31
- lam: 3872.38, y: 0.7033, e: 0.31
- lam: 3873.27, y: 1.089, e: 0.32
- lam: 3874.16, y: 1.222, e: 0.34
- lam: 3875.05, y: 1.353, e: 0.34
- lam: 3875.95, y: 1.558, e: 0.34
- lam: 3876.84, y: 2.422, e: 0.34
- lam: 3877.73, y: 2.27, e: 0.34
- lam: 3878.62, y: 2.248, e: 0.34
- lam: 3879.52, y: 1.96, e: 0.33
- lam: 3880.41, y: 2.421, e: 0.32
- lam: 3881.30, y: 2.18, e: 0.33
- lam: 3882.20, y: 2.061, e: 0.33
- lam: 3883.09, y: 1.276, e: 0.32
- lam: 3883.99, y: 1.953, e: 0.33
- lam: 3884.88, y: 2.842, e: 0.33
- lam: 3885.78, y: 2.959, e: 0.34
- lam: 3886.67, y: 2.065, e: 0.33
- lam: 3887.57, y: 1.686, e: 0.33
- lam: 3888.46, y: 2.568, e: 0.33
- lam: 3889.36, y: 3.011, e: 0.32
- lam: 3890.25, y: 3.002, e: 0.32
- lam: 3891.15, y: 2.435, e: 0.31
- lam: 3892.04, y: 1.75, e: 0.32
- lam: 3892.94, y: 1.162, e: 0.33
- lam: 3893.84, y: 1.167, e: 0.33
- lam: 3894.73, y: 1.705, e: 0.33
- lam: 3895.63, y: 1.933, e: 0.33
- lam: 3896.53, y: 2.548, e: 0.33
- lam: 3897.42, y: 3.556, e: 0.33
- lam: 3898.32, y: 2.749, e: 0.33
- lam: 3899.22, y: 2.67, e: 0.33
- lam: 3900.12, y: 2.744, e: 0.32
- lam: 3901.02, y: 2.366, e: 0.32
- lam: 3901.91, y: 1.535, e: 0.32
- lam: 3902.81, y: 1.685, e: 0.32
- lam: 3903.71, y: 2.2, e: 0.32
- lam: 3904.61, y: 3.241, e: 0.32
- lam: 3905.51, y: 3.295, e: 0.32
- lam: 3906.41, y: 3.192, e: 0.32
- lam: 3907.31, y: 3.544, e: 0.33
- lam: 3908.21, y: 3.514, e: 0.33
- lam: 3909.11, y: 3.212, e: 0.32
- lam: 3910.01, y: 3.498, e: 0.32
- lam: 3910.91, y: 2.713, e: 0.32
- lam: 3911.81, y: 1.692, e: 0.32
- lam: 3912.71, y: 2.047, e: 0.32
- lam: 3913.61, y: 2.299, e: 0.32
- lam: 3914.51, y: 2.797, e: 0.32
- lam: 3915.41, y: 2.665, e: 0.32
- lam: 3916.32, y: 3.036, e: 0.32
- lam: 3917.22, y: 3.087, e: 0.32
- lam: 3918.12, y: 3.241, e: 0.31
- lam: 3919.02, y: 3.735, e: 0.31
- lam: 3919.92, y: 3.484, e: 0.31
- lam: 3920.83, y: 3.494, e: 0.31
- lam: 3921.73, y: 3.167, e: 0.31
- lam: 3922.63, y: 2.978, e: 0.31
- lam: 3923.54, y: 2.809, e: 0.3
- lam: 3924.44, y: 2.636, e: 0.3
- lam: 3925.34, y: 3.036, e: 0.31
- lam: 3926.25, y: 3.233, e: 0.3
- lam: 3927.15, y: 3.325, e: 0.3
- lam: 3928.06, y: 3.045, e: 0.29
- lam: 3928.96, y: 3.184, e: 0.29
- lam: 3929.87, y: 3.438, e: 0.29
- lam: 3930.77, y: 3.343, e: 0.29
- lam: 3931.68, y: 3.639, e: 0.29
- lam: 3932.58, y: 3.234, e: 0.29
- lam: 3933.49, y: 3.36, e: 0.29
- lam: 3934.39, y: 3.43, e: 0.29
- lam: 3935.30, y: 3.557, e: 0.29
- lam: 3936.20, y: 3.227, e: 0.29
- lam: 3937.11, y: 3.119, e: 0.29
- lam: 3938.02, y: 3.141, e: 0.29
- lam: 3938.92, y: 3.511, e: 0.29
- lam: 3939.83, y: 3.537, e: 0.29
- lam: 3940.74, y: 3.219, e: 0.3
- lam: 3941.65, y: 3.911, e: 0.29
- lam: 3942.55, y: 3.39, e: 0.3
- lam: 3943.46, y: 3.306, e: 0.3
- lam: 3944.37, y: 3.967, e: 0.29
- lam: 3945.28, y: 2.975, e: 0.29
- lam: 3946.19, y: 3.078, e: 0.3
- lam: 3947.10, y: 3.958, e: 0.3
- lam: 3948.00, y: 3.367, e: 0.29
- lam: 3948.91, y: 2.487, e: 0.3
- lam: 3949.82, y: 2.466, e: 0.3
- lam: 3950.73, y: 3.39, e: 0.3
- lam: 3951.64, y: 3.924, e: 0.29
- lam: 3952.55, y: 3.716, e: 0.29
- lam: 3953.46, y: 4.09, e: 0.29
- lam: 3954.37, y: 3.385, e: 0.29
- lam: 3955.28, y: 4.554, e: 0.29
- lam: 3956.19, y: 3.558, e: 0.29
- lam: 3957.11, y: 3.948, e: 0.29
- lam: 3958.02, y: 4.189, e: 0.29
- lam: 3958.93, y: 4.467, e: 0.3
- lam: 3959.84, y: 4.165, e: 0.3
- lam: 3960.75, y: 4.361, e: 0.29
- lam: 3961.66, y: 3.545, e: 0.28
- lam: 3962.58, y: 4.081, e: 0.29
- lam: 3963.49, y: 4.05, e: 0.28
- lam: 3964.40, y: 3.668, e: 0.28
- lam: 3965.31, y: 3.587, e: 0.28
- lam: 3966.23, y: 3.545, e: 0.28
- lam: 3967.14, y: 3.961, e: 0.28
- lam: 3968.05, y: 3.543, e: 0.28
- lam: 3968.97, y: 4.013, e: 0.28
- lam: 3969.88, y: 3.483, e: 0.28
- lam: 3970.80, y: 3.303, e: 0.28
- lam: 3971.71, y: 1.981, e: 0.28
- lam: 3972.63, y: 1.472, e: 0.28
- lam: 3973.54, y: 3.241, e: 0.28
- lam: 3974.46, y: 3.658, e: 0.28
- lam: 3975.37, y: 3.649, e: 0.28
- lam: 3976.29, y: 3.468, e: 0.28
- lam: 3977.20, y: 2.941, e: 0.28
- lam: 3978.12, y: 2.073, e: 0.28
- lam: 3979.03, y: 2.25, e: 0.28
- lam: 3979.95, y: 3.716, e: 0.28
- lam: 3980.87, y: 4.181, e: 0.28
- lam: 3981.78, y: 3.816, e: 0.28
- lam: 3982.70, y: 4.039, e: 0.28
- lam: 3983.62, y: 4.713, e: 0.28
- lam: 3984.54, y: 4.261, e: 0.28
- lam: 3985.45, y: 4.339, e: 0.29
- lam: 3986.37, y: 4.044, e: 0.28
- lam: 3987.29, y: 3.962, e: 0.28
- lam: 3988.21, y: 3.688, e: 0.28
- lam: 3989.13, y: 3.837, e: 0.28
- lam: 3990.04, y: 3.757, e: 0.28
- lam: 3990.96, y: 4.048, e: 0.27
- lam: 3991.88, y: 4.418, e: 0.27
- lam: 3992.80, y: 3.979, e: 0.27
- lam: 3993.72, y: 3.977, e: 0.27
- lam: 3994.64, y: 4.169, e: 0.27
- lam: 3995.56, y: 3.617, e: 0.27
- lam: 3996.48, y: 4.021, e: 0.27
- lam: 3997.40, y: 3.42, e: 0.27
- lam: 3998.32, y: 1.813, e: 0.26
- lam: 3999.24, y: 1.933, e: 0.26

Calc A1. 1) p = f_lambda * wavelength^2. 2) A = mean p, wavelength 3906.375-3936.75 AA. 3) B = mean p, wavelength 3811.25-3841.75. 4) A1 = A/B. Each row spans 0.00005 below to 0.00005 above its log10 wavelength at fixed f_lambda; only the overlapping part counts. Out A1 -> 1.11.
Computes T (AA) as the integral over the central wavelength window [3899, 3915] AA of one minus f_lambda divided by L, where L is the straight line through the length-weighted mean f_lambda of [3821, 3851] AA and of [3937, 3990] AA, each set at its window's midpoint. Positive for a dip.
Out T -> 2.6 AA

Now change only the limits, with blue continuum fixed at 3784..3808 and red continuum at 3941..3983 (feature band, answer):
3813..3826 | 1.5 AA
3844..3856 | 9.1 AA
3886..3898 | 4.9 AA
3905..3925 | 3.6 AA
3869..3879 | 6.8 AA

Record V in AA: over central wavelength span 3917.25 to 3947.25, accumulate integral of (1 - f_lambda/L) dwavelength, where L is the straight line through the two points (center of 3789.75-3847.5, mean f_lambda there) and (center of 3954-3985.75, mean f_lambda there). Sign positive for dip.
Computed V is 2.0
